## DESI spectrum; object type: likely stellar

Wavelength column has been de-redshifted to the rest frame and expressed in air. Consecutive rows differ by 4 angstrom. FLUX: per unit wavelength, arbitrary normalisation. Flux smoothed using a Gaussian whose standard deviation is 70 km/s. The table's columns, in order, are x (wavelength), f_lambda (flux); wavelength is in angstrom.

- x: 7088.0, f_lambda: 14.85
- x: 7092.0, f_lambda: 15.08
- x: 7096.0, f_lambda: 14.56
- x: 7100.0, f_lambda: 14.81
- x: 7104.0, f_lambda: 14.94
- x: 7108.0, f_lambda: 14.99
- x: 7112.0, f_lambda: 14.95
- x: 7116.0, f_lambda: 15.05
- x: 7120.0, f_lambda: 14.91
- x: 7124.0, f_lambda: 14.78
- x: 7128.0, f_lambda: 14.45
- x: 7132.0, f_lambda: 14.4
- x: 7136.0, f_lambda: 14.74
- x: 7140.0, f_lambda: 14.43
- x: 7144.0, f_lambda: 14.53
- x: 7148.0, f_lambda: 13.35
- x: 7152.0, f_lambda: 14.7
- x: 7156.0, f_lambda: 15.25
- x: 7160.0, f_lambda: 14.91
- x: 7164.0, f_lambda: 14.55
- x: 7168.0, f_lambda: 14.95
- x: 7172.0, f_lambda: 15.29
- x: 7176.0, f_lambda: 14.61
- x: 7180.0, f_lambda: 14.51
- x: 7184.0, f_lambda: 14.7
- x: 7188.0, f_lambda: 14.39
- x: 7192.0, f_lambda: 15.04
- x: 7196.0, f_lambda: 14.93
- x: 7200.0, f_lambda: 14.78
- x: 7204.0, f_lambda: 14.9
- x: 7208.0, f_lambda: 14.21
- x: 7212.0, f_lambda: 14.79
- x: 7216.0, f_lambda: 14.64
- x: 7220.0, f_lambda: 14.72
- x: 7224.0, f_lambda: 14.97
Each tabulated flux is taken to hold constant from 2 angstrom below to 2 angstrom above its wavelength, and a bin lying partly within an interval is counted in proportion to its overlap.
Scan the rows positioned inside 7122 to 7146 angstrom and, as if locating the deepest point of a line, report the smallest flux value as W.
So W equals 14.4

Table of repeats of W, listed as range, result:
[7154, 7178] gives 14.55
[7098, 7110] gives 14.81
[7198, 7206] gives 14.78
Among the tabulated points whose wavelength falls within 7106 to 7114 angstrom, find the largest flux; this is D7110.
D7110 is 14.99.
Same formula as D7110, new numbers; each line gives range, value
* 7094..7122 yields 15.05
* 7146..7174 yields 15.29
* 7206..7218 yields 14.79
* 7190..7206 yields 15.04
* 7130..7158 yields 15.25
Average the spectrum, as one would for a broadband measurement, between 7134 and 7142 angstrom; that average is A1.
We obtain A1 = 14.6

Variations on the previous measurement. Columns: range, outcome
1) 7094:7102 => 14.7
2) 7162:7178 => 14.8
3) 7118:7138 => 14.7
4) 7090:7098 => 14.8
